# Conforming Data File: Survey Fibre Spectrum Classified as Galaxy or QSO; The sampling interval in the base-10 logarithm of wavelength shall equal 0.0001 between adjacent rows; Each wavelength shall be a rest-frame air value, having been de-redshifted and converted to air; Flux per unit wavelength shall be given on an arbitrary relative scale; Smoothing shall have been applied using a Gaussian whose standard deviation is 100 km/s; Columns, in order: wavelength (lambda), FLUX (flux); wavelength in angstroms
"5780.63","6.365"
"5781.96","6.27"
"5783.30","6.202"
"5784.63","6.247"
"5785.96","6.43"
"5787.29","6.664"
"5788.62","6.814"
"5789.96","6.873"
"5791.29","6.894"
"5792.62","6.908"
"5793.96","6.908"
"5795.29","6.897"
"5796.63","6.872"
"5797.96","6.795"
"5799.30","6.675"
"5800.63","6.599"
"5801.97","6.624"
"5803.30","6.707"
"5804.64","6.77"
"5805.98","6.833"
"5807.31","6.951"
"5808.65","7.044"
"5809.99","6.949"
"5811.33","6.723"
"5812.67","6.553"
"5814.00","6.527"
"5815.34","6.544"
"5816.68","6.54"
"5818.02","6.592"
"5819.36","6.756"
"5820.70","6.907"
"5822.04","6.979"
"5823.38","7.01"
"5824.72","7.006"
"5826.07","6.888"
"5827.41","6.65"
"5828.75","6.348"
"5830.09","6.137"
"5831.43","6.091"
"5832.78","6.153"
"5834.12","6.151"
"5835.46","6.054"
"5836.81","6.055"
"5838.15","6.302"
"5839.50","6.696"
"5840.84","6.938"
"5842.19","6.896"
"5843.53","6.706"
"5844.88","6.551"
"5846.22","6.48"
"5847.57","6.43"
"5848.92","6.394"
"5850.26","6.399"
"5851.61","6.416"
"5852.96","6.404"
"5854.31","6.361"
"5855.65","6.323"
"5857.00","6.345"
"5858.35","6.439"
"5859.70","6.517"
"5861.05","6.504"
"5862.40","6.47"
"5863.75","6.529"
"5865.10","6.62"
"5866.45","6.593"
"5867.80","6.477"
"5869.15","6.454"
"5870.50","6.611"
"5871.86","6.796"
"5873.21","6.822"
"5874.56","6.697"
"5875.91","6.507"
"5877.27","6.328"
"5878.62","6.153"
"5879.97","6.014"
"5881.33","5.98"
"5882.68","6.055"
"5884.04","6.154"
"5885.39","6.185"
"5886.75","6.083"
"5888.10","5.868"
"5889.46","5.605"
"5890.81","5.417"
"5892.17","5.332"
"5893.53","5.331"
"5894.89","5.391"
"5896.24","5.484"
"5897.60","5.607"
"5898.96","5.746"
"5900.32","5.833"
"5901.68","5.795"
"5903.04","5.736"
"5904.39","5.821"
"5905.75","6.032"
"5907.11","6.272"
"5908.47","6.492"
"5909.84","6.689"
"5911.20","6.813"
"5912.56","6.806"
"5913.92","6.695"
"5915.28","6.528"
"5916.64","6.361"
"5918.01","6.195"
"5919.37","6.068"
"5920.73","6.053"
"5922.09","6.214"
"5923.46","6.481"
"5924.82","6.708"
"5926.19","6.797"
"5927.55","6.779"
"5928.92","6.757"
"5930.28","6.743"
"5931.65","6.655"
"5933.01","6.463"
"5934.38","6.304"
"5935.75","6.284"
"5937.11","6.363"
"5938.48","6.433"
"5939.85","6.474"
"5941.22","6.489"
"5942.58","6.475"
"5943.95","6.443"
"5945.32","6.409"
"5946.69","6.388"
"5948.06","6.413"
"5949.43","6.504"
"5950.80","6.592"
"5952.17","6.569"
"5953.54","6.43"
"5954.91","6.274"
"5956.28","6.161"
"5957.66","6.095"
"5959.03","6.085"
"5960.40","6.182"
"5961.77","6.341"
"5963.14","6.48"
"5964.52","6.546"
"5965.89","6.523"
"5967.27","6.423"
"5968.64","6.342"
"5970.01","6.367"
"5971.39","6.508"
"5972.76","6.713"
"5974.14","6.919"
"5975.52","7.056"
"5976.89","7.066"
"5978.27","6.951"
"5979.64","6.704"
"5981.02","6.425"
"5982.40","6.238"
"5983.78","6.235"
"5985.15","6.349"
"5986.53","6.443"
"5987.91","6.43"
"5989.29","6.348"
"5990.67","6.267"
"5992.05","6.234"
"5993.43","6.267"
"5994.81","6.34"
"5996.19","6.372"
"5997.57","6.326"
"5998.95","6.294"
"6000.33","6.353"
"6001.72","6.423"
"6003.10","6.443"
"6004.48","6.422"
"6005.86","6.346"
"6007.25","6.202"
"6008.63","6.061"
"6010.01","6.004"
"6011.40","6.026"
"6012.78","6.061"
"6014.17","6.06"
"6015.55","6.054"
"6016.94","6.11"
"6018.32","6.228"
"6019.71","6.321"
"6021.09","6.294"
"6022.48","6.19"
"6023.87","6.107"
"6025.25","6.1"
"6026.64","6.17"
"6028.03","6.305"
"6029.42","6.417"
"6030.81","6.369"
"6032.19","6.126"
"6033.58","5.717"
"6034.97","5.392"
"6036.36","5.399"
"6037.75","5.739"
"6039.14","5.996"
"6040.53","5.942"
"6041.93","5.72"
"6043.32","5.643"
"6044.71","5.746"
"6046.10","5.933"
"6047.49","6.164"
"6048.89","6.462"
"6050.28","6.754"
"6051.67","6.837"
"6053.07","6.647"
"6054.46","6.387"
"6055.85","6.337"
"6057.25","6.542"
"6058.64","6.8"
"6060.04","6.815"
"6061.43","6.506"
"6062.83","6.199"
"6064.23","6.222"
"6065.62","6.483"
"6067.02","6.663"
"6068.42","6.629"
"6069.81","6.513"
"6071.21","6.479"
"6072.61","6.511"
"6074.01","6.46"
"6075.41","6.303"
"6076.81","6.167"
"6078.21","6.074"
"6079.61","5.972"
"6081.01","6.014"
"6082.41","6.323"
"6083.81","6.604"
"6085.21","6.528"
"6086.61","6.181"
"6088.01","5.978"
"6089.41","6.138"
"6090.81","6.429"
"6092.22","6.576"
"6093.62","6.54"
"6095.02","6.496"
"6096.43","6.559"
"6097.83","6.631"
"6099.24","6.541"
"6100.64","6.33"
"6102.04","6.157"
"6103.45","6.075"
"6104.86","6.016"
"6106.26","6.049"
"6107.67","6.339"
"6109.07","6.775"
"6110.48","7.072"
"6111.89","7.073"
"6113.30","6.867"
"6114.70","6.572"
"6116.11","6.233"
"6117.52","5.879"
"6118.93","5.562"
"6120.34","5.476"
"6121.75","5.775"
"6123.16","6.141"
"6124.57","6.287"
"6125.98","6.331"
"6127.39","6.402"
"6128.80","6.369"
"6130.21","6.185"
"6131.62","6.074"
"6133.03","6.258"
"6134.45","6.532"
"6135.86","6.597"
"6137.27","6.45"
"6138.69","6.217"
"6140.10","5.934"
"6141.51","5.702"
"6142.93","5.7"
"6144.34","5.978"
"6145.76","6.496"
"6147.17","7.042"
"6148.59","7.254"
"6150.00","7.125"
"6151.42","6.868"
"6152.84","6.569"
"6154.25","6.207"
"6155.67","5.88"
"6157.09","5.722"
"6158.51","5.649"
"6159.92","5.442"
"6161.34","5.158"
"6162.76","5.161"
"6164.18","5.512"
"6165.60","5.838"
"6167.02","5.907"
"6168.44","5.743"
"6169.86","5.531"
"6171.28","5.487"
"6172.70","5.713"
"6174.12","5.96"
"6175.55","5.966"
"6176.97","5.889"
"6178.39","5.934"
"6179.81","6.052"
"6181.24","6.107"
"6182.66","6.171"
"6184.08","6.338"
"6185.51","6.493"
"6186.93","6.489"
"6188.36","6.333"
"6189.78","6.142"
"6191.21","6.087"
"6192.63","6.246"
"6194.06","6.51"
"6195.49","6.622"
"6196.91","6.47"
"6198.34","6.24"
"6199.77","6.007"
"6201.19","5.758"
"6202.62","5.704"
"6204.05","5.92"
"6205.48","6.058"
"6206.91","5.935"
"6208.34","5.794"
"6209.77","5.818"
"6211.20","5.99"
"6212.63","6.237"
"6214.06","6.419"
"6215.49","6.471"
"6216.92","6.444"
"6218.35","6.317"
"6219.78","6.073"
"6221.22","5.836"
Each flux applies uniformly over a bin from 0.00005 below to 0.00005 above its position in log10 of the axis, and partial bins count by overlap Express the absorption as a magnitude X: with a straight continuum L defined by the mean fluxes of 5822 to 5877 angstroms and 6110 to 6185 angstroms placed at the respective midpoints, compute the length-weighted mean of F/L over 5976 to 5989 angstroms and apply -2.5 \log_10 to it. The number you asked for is -0.04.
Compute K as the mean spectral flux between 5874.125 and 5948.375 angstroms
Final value 6.22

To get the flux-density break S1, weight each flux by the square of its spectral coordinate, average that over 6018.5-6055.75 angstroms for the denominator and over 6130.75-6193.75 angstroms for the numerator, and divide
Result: 1.04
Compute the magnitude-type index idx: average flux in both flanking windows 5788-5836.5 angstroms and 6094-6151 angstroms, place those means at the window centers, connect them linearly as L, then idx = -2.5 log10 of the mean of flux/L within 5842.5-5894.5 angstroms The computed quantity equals 0.054 mag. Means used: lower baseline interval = 6.68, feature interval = 6.3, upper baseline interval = 6.34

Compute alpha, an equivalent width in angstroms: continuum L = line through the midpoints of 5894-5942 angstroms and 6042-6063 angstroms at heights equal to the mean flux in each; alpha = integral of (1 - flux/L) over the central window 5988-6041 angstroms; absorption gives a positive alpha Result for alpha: 1.6 angstroms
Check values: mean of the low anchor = 6.29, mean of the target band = 6.16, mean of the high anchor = 6.37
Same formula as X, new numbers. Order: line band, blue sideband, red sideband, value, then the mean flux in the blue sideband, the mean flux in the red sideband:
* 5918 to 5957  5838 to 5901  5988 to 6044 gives -0.04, 6.26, 6.13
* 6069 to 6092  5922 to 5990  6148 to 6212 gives -0.01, 6.49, 6.04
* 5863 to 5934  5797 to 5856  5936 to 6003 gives 0.05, 6.59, 6.44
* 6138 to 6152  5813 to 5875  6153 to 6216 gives -0.07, 6.53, 5.98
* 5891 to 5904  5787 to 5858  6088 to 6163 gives 0.17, 6.62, 6.27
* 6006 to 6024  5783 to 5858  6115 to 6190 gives 0.03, 6.61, 6.08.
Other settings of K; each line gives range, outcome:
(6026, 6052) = 6.03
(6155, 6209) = 5.95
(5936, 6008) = 6.43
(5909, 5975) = 6.47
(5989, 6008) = 6.33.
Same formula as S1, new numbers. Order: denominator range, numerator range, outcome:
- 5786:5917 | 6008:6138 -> 1.05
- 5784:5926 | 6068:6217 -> 1.06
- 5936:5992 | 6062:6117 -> 1.03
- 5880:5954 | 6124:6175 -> 1.05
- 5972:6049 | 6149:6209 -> 1.02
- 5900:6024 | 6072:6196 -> 1.03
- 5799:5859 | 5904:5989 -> 1.02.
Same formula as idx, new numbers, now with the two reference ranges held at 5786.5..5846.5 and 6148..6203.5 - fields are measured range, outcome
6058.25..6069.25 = -0.05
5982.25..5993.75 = 0.01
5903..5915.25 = 0.02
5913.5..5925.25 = 0.02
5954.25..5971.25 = 0.02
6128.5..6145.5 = -0.01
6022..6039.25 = 0.05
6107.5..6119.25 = -0.06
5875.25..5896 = 0.12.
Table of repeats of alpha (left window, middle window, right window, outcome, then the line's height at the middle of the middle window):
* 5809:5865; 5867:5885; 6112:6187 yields 0.26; 6.48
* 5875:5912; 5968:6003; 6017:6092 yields -2.03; 6.12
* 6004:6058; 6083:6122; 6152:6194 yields -2.00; 6.03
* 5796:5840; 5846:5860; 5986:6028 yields 0.31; 6.55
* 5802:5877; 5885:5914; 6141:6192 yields 2.40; 6.48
